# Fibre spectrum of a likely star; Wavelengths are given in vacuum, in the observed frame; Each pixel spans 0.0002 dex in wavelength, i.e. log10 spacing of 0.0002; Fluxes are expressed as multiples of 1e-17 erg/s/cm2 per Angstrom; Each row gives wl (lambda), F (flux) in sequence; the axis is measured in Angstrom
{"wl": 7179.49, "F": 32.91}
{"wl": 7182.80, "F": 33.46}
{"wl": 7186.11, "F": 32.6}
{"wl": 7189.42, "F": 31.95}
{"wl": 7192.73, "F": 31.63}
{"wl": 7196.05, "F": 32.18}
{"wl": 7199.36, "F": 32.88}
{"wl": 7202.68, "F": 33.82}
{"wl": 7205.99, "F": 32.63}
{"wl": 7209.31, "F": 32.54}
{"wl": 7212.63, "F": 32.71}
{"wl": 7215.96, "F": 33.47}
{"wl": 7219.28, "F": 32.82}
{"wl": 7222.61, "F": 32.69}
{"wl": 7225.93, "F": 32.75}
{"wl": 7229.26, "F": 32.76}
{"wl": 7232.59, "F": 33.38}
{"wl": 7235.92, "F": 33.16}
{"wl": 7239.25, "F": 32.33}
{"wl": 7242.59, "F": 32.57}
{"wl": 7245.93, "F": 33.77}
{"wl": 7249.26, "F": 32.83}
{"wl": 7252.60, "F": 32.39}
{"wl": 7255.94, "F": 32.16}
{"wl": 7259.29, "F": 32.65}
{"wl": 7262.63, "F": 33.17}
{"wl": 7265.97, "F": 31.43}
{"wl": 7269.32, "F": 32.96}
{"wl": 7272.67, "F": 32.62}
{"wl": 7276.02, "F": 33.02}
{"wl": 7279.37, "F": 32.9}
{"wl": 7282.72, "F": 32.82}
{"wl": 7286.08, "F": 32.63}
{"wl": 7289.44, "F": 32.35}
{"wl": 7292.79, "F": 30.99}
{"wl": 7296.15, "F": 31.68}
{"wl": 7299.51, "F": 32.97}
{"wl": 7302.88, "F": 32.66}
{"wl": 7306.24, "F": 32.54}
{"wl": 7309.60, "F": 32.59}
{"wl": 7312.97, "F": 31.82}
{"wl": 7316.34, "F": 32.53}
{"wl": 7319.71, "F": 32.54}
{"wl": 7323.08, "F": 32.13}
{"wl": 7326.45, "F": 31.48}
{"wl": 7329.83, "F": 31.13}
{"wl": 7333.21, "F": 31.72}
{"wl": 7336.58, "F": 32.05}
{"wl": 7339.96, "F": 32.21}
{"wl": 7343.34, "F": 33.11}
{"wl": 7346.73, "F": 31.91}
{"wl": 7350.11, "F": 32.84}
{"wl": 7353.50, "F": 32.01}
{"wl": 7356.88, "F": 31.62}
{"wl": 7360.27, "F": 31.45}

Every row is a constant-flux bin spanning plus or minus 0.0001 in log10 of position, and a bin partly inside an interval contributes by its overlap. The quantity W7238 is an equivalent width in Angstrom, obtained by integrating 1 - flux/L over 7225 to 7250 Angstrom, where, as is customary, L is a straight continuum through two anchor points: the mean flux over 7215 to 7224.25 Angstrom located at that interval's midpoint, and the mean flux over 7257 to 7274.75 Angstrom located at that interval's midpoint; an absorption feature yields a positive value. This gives -0.1 Angstrom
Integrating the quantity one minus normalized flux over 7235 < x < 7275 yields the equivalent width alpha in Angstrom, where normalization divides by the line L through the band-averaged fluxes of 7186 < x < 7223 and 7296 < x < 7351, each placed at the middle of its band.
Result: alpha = -0.2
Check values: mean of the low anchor 32.7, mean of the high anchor 32.2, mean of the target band 32.7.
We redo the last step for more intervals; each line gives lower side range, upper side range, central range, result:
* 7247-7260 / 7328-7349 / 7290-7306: 0.1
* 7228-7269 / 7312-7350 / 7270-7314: -0.1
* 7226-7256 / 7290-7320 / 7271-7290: -0.2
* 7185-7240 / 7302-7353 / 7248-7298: 0.0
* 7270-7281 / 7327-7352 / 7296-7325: 0.0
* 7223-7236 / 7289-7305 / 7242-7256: 0.0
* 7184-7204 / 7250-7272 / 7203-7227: -0.3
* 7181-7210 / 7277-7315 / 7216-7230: -0.1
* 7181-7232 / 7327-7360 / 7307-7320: -0.1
